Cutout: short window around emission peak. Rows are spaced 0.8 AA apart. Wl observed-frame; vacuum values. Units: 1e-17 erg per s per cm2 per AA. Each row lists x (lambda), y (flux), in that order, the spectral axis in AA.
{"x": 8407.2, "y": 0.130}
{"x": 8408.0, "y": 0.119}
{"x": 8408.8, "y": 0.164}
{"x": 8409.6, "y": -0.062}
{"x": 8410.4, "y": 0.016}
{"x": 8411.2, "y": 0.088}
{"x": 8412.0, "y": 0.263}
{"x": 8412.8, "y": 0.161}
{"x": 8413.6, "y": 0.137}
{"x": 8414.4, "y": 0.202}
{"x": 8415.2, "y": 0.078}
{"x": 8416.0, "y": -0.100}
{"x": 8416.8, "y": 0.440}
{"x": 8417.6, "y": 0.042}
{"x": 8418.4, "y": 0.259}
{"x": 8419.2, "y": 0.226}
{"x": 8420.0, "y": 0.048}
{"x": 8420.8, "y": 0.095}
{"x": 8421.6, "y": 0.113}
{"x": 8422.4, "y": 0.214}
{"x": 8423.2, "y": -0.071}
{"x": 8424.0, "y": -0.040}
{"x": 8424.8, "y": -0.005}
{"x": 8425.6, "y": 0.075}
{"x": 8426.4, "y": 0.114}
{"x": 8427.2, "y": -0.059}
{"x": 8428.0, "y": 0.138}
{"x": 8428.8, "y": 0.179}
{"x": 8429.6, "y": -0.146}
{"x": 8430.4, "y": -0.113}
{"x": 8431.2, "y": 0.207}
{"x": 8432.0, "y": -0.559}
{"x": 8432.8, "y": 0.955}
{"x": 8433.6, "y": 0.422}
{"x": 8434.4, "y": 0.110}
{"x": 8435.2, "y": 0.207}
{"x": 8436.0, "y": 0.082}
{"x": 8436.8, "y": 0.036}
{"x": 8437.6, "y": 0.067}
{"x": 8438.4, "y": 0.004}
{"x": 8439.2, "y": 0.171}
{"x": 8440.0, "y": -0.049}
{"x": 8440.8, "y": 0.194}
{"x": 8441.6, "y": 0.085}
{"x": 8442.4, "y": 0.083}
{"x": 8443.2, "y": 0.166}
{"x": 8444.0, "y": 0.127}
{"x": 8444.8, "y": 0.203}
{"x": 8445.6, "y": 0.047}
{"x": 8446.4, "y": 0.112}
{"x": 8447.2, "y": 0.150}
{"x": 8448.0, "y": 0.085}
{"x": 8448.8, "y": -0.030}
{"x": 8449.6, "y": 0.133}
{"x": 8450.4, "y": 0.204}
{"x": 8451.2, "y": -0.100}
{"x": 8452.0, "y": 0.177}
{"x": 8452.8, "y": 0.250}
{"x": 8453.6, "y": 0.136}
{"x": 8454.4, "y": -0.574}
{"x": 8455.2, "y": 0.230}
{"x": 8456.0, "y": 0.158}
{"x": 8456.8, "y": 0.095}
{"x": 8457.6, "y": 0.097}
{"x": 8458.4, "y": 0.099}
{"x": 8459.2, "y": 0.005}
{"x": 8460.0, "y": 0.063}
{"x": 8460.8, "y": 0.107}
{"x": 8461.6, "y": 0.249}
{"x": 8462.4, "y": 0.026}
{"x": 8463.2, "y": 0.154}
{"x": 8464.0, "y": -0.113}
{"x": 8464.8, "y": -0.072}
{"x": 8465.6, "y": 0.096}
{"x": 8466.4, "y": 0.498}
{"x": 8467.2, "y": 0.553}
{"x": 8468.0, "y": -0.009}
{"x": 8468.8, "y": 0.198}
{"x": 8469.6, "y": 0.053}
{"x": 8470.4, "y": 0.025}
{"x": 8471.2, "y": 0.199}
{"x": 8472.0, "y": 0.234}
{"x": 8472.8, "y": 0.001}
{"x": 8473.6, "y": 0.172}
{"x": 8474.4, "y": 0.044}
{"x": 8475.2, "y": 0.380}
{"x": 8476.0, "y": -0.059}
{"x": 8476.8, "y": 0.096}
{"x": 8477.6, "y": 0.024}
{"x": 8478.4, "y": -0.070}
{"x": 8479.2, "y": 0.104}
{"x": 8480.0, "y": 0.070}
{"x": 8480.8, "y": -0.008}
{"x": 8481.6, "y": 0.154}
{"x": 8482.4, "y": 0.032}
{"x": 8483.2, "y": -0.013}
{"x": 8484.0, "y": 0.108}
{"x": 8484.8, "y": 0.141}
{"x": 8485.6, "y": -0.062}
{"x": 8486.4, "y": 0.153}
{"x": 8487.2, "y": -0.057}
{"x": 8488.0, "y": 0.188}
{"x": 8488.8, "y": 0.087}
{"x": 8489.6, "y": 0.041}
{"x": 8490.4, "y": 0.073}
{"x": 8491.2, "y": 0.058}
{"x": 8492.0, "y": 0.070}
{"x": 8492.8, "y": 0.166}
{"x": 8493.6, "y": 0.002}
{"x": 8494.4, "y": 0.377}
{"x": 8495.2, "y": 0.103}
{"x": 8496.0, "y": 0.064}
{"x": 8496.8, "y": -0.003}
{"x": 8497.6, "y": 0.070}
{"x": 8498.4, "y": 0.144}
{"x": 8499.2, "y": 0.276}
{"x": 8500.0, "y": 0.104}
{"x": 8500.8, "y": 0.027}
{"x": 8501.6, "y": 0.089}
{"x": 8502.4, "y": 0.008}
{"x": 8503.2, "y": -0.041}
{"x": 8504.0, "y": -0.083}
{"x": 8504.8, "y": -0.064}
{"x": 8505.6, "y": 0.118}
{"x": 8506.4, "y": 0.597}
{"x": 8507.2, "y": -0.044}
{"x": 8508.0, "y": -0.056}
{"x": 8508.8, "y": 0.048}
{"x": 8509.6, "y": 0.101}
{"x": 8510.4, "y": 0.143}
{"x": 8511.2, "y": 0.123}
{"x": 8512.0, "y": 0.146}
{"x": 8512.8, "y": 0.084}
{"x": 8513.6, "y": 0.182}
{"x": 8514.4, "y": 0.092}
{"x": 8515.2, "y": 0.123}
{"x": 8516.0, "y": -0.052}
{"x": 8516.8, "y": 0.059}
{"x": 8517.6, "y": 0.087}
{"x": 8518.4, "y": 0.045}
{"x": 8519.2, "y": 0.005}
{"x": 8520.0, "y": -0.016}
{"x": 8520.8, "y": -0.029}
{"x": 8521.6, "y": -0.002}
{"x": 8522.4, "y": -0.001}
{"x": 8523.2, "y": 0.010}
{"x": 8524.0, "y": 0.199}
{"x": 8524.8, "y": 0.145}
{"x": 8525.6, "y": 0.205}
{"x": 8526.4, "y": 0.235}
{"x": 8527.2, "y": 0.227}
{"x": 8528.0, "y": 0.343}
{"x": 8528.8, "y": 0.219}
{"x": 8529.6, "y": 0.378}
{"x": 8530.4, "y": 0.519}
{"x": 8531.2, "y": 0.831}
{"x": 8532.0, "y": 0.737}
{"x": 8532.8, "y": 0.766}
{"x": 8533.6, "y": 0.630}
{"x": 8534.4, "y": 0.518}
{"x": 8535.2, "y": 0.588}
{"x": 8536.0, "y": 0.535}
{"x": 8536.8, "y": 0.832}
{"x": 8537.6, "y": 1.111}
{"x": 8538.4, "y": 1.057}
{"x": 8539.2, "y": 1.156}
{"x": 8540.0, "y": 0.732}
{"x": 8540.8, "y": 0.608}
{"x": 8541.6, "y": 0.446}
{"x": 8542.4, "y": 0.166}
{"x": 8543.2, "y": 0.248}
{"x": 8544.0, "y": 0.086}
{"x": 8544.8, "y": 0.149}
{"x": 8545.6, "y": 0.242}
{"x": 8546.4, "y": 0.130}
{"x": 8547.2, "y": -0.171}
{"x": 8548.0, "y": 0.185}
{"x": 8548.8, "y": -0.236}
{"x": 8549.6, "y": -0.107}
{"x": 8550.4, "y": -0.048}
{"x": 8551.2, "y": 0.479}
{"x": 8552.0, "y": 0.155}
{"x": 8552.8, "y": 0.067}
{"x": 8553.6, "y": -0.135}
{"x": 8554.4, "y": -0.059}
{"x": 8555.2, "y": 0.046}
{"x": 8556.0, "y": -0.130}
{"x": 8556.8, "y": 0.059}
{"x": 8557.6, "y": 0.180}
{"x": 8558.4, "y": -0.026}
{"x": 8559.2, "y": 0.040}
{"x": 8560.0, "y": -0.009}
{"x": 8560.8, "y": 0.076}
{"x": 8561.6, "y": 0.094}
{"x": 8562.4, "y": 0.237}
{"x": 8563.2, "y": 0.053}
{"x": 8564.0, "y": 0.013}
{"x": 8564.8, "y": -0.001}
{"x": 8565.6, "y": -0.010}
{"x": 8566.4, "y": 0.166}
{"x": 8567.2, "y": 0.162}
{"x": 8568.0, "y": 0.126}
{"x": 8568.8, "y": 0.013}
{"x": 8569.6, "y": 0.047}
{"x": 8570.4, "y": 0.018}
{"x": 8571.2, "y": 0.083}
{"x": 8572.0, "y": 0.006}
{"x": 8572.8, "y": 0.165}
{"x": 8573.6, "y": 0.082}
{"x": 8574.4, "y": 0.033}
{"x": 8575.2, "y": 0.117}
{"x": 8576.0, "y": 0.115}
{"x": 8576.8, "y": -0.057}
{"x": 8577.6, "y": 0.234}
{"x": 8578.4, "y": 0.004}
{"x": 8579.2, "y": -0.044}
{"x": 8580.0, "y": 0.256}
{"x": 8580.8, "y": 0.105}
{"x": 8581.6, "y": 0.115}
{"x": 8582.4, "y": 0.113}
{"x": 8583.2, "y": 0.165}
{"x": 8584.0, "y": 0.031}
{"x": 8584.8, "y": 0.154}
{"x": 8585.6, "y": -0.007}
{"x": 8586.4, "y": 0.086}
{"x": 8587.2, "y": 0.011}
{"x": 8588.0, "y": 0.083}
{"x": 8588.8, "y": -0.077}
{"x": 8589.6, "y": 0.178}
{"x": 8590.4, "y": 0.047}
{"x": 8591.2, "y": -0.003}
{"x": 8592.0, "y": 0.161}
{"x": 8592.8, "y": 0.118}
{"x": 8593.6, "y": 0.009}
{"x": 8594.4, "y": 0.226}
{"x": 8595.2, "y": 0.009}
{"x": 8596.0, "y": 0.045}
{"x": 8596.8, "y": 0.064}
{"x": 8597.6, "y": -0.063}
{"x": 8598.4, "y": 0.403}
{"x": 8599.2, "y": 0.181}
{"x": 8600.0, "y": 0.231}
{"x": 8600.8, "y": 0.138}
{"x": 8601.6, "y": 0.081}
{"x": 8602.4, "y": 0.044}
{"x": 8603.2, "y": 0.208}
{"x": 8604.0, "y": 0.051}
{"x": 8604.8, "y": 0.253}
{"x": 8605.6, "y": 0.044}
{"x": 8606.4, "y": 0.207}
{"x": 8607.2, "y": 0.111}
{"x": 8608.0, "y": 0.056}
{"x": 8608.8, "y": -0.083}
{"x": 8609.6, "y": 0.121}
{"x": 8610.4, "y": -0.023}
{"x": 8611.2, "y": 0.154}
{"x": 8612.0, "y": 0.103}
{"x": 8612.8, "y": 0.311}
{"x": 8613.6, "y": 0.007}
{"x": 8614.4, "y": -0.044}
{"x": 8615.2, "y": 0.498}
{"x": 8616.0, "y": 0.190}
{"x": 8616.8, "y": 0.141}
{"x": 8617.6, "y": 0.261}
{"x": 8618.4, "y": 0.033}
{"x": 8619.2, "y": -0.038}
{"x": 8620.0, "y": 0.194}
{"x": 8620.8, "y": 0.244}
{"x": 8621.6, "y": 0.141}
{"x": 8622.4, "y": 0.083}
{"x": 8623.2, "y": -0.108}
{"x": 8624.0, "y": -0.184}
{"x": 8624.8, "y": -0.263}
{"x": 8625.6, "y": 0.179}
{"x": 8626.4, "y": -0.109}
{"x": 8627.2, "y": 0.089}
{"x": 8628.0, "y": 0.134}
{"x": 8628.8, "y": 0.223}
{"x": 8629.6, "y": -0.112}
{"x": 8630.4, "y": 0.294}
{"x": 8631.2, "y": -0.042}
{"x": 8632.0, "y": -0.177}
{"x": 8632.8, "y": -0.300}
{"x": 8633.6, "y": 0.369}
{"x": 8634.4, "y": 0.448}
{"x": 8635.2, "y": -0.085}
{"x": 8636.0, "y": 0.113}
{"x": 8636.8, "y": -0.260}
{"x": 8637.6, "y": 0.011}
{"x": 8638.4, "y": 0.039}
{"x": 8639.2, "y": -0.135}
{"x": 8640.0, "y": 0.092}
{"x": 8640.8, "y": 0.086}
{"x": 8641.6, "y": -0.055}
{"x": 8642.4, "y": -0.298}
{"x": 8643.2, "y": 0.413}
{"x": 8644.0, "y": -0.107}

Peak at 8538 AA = [O II]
